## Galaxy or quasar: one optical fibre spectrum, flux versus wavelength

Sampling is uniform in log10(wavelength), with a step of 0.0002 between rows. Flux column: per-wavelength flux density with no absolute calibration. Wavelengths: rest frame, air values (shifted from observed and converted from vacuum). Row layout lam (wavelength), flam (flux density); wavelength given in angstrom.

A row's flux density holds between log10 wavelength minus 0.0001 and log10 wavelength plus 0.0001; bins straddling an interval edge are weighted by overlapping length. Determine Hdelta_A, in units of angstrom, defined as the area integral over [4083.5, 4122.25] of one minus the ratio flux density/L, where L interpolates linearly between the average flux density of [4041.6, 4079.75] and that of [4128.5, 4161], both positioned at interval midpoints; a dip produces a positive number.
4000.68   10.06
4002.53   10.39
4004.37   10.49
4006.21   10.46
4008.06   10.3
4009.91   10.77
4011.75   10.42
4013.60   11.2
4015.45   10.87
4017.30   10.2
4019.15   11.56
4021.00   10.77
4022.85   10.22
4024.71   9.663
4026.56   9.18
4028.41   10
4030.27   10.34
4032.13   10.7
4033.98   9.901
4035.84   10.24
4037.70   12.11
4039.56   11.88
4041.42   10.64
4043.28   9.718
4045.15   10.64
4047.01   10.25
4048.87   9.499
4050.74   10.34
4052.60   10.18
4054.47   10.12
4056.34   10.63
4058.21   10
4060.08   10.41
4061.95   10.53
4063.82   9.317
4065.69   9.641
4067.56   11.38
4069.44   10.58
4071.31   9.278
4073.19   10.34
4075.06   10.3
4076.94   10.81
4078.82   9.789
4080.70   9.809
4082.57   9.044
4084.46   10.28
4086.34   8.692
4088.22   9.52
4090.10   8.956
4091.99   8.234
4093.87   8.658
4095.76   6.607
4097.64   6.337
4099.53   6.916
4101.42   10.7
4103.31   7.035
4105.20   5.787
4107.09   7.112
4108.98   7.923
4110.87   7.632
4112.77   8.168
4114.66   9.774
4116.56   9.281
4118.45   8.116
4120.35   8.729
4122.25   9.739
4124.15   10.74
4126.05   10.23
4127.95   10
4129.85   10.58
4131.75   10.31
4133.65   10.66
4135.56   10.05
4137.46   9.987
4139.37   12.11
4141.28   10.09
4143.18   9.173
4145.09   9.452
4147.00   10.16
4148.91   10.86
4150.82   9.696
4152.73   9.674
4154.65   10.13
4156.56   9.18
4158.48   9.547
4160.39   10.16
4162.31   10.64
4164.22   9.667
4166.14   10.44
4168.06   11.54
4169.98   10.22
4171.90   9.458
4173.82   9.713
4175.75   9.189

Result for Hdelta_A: 7.22 angstrom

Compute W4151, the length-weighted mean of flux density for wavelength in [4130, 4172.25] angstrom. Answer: 10.2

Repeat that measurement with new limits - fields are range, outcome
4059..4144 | 9.32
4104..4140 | 9.27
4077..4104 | 8.7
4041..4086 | 10.1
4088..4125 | 8.27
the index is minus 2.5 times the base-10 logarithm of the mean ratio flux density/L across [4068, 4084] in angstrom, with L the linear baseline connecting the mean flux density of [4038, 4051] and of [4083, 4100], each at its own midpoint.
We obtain -0.115 mag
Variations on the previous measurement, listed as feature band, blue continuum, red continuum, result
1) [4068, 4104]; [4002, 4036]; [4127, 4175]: 0.13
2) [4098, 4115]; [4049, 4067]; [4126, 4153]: 0.29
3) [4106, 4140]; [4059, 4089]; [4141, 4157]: 0.05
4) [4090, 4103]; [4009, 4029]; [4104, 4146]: 0.21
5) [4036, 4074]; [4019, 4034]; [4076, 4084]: -0.04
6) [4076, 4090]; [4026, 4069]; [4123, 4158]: 0.07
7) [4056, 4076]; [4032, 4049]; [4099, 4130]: -0.03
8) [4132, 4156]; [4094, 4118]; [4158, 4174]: -0.09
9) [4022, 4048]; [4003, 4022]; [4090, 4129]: -0.02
